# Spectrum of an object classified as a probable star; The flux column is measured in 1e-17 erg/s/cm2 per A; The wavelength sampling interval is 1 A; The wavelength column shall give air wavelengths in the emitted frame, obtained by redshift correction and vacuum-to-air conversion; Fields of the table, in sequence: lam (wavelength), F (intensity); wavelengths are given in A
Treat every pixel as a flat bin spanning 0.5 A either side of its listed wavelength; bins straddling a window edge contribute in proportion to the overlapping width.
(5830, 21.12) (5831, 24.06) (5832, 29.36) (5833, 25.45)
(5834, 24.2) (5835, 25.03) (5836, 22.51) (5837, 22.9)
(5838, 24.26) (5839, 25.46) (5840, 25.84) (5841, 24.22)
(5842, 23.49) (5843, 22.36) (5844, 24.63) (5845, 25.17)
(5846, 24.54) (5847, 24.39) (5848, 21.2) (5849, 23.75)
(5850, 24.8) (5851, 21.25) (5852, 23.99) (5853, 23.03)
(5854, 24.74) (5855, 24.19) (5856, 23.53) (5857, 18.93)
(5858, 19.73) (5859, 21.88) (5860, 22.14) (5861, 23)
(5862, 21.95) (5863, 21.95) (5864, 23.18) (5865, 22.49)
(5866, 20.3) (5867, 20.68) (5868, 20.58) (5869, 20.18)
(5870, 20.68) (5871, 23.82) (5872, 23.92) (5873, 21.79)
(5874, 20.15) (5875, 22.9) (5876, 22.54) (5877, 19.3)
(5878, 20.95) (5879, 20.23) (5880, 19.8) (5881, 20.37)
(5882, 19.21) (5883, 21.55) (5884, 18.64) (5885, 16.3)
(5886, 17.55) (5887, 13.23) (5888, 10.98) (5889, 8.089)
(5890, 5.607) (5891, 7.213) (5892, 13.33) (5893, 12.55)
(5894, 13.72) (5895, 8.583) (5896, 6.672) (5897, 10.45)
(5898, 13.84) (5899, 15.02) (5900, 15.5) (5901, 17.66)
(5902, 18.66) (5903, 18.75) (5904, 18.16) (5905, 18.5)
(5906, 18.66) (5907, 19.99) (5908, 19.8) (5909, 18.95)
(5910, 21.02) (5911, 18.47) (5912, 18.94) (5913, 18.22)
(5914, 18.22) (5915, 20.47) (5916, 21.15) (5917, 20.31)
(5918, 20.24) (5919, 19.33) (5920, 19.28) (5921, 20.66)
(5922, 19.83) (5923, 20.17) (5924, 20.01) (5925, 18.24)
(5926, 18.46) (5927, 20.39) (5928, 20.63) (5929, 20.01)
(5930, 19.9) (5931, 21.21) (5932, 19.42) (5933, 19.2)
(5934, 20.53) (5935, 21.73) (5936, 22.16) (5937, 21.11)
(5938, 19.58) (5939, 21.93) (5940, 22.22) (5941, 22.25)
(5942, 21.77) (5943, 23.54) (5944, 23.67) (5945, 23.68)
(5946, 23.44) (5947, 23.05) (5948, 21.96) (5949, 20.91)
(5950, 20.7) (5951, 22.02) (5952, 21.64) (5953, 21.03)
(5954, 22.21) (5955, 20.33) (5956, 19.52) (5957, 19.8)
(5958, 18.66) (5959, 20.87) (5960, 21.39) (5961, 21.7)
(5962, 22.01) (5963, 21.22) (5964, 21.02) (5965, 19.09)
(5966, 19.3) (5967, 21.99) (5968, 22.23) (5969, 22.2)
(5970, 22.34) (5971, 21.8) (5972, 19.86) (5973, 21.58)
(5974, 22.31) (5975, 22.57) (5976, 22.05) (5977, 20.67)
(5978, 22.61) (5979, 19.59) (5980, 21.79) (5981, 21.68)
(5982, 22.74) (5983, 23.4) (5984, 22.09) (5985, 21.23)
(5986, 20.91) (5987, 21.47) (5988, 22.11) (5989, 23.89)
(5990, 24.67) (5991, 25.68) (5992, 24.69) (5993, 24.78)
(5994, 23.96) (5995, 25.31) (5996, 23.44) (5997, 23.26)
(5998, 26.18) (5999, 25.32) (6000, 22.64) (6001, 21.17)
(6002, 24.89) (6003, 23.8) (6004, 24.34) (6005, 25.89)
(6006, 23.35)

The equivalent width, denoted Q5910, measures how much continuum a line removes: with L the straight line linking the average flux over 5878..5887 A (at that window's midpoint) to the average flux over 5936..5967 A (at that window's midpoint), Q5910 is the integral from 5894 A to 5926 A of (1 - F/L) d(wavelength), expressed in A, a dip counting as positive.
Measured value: 3.5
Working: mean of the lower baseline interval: 19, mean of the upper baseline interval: 21.4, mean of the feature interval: 17.8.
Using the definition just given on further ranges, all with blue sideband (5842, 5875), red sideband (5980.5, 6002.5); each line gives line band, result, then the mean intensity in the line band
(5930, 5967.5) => 3.0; 21.3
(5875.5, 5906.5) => 9.8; 15.5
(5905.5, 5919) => 2.0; 19.6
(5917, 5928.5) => 1.6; 19.8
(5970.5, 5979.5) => 0.7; 21.4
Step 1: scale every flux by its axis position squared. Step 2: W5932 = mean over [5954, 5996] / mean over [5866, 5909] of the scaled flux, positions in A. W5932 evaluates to 1.32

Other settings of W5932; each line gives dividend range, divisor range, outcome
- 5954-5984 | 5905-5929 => 1.10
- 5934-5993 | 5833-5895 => 1.10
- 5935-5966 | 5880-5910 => 1.43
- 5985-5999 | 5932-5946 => 1.11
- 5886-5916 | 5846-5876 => 0.70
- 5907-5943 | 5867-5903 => 1.23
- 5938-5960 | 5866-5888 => 1.11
